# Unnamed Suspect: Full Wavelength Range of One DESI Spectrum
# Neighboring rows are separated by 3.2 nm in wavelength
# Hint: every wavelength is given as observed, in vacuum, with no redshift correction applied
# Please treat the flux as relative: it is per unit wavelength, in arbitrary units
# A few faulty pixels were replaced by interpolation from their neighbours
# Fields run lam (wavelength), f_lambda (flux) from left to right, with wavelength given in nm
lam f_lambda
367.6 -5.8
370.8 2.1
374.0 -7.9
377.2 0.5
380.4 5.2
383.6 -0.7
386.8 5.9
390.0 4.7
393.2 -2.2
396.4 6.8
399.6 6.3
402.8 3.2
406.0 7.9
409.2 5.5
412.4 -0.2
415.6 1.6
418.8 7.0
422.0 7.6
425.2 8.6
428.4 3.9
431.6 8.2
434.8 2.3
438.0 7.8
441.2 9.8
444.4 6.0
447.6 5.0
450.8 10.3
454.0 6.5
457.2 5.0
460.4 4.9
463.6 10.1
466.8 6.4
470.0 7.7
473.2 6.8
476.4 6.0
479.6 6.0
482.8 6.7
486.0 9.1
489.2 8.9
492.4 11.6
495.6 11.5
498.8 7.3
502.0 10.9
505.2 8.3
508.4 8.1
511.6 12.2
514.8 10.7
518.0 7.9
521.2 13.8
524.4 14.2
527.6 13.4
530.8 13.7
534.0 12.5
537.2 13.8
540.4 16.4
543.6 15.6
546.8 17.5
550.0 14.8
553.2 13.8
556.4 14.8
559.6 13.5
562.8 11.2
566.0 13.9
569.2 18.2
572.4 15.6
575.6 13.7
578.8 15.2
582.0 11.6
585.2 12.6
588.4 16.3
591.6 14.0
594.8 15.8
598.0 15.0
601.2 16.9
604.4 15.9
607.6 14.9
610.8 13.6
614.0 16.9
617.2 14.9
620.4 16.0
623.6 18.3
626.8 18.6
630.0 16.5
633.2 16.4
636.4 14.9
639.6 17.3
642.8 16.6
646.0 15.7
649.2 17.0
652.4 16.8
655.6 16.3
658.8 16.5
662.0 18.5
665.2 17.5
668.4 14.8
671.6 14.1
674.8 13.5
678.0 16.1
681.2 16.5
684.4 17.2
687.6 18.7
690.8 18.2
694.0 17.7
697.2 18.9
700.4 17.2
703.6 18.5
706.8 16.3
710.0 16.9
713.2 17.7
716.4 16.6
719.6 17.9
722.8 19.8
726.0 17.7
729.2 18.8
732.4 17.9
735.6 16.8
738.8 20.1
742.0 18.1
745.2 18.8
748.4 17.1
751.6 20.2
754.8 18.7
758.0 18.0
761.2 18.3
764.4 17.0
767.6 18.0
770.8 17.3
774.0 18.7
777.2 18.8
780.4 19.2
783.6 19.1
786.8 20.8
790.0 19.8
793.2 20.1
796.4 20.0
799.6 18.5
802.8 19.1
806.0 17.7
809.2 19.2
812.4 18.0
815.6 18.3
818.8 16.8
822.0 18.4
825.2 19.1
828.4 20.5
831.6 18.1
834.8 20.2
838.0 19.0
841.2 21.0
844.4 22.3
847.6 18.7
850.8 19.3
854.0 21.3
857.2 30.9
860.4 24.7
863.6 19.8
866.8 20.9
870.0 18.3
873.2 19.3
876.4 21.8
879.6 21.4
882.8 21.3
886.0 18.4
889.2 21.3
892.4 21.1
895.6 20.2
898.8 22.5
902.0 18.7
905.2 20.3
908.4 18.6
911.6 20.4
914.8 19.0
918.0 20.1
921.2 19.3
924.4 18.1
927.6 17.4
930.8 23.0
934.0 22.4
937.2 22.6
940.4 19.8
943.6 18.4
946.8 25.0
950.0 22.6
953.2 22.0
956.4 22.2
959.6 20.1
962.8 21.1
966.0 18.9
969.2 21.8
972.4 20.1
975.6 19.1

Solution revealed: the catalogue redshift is 0.305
